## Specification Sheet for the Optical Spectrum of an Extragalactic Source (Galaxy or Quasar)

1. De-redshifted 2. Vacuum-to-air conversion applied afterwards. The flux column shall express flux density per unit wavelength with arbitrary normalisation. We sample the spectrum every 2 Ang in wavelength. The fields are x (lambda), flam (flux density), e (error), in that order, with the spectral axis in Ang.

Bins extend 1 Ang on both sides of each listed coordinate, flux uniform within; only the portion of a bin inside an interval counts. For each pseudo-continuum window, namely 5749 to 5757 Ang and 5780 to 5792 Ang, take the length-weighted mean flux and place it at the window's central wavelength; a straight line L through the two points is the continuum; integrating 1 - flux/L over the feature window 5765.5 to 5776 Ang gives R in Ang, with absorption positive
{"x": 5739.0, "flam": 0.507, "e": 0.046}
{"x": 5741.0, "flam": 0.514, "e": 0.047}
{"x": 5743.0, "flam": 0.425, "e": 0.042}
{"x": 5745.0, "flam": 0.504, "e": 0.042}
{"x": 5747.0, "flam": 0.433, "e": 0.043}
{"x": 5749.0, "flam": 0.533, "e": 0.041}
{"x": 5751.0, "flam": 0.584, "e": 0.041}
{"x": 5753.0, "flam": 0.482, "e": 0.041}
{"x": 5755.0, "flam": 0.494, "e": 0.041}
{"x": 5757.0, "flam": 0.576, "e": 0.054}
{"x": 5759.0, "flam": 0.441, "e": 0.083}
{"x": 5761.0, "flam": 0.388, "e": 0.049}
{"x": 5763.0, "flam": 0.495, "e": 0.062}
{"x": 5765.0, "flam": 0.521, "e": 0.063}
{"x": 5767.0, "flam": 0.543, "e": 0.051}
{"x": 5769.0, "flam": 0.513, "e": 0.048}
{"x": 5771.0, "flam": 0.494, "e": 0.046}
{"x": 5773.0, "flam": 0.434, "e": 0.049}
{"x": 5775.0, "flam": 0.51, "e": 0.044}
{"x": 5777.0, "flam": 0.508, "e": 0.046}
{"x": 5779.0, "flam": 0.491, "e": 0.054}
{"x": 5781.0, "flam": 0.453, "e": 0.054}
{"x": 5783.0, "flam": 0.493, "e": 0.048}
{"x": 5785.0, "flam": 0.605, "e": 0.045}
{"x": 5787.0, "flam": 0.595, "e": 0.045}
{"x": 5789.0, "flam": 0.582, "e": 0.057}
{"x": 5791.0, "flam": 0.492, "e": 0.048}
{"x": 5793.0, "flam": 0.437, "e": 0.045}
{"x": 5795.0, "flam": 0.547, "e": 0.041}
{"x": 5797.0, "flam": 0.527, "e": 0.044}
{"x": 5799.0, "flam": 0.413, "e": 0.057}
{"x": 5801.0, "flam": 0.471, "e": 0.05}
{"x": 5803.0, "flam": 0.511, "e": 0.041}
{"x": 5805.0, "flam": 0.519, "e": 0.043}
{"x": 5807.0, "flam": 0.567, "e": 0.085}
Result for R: 0.7 Ang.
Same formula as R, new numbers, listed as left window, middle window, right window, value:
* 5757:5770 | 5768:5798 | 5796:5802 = -2.1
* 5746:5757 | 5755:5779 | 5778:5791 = 1.3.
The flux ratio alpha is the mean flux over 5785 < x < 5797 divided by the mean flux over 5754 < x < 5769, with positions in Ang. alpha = 1.08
